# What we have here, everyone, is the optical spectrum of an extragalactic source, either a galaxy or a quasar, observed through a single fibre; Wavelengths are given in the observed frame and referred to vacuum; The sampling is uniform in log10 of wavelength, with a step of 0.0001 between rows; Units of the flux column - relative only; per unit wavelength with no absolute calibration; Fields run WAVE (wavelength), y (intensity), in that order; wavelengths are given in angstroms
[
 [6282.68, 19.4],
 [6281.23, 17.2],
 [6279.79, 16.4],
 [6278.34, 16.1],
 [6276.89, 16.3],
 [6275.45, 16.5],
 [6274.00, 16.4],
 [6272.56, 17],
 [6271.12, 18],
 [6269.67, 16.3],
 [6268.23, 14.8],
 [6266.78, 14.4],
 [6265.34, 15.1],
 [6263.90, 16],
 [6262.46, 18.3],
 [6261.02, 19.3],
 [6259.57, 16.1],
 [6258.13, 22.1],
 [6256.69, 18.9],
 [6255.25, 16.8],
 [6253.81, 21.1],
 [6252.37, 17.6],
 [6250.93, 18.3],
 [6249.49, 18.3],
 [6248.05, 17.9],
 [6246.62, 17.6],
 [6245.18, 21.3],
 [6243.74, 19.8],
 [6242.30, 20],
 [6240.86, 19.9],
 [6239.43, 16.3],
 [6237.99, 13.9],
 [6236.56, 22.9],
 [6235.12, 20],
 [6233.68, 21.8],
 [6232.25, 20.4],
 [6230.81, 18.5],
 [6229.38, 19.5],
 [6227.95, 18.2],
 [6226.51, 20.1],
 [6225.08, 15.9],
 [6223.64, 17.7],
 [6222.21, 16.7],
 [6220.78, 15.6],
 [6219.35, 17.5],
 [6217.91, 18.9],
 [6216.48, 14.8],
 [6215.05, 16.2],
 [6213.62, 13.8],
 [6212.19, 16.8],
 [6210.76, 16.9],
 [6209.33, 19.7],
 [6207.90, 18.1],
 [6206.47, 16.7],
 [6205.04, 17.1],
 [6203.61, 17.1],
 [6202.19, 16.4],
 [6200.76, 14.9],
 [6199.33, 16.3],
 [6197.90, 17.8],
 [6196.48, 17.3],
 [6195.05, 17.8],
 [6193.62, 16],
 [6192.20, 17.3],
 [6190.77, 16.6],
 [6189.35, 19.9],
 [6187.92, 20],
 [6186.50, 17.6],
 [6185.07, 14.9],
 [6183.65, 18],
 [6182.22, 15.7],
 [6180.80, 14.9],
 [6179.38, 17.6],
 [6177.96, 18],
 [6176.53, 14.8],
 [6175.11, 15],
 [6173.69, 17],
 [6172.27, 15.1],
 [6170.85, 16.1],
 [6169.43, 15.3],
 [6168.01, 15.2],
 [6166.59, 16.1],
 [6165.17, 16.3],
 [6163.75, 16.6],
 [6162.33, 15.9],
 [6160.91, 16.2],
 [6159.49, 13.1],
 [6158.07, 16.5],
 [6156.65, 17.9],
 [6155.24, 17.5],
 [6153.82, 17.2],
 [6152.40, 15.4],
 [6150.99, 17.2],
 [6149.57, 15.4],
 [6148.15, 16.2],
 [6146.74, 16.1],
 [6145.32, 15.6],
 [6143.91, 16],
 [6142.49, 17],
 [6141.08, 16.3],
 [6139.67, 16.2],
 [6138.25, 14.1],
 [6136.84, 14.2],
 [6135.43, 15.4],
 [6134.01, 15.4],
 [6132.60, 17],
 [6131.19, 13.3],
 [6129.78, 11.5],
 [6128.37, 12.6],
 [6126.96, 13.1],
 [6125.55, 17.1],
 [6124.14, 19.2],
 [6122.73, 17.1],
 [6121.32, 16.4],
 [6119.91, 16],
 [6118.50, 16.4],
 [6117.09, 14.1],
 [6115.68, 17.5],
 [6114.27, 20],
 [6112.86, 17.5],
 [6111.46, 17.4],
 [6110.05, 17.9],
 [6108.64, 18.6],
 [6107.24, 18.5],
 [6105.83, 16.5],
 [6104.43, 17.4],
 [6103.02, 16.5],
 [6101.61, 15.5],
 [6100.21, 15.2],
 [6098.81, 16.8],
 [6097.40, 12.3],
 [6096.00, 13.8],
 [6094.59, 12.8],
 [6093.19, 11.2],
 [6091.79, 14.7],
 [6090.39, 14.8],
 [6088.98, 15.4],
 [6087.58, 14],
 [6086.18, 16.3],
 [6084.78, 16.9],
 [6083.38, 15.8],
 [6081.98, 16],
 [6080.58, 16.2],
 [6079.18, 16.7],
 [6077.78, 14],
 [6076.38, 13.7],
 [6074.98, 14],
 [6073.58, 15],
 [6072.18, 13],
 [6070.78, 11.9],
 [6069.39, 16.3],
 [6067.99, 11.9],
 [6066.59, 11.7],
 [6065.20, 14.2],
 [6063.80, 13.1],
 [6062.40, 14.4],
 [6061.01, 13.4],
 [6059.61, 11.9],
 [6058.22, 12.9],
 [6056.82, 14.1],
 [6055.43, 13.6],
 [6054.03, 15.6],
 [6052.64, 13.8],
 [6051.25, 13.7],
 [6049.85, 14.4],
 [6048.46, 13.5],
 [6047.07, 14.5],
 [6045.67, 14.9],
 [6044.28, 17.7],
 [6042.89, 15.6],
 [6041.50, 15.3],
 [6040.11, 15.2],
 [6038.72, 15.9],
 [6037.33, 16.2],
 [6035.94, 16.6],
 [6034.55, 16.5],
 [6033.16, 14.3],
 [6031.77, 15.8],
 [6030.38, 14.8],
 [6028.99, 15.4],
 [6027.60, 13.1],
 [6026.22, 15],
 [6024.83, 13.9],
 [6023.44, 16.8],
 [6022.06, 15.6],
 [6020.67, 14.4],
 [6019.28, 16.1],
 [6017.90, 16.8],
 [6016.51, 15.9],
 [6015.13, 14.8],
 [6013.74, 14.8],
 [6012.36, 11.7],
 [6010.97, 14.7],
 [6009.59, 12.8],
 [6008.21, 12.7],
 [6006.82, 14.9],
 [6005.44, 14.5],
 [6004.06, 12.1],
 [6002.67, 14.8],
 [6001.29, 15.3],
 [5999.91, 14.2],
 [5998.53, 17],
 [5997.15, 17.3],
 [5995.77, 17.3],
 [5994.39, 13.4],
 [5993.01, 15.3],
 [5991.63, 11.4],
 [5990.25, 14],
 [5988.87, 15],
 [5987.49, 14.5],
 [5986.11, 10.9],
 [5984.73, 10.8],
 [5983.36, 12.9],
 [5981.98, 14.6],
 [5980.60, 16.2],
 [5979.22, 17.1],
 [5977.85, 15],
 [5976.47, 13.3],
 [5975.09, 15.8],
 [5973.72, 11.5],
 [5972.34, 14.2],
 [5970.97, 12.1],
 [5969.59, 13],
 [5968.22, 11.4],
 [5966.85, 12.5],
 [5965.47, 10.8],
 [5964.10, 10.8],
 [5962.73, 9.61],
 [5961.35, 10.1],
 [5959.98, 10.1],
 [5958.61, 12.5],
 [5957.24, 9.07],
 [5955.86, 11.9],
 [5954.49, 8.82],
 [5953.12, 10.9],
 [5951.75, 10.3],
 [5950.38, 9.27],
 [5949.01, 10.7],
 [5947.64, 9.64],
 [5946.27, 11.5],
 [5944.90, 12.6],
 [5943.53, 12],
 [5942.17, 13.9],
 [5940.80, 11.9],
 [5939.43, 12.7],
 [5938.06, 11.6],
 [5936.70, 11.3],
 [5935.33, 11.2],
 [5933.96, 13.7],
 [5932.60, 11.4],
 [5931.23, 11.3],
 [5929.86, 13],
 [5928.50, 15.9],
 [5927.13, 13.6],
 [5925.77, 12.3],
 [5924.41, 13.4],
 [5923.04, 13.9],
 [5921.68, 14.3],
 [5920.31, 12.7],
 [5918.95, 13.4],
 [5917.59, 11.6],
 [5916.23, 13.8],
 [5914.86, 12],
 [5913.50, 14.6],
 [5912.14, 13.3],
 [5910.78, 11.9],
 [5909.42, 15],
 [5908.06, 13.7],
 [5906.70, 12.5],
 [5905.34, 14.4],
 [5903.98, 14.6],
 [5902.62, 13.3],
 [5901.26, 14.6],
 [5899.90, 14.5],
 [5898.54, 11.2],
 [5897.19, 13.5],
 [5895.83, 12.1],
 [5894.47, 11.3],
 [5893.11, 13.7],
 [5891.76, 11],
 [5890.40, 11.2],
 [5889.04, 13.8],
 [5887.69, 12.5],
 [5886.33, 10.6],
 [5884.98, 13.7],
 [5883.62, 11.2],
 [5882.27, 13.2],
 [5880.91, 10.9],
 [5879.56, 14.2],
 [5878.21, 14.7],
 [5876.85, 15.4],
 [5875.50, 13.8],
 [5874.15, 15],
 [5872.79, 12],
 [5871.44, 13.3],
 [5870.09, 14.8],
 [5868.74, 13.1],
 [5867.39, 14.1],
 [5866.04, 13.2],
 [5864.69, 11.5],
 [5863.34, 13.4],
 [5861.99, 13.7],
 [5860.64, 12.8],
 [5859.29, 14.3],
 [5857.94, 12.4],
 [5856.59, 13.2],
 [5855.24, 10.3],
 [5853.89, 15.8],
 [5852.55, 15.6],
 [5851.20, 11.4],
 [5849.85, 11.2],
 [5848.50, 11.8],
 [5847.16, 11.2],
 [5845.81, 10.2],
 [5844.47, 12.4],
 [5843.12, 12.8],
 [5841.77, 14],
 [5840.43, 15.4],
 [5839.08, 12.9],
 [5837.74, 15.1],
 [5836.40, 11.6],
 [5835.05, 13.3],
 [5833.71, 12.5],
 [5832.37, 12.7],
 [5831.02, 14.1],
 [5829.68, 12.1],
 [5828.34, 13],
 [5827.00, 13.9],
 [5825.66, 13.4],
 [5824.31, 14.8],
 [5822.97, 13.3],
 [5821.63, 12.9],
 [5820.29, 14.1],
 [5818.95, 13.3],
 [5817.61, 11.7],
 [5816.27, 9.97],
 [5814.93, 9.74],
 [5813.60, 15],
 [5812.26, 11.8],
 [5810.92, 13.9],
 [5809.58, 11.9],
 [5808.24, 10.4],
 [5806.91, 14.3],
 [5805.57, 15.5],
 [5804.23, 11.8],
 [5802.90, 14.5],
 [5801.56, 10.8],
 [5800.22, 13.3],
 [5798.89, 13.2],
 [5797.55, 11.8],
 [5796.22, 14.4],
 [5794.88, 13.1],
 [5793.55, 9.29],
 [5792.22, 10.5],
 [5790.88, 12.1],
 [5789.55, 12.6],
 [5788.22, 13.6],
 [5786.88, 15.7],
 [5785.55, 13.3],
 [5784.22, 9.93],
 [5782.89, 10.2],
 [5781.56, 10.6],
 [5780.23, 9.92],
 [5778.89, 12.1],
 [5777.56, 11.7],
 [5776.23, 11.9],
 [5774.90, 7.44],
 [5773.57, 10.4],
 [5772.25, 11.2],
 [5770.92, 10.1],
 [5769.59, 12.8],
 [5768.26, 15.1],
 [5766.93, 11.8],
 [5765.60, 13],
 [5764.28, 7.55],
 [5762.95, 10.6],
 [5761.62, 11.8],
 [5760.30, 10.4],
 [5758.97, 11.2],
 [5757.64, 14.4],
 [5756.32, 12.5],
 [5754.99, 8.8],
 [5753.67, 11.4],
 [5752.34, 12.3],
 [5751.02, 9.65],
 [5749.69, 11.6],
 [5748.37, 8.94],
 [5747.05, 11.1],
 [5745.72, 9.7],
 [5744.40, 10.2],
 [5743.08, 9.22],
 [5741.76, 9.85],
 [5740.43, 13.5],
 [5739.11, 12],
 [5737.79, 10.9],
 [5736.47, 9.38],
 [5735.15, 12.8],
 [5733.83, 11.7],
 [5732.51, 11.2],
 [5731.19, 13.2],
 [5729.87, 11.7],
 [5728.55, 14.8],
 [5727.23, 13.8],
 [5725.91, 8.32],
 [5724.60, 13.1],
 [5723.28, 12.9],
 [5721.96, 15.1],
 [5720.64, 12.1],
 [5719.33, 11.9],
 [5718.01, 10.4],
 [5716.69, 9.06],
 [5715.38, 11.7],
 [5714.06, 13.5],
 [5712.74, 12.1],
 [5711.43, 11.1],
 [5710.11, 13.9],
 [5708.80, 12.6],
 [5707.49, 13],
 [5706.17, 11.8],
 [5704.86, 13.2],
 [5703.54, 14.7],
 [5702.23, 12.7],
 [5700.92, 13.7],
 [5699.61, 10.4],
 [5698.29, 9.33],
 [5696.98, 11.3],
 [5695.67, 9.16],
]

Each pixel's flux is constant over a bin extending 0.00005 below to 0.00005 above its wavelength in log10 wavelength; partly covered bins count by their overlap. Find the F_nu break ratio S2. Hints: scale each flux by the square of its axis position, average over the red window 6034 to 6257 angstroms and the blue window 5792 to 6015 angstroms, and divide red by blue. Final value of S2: 1.4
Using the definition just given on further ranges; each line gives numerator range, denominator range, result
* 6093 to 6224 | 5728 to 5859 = 1.52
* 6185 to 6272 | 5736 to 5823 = 1.76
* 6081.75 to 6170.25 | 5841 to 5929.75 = 1.31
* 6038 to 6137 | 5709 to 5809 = 1.44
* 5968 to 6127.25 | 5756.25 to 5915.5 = 1.26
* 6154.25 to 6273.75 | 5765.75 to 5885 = 1.55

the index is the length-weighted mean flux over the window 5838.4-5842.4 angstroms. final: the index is 14.1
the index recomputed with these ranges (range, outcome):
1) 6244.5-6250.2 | 18.8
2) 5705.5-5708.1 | 12.4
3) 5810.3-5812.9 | 12.8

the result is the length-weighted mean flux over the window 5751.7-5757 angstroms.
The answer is 11.3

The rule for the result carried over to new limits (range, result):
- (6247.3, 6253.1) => 18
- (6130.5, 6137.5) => 15.1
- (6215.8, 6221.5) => 16.7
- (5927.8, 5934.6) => 13.1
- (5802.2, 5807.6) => 14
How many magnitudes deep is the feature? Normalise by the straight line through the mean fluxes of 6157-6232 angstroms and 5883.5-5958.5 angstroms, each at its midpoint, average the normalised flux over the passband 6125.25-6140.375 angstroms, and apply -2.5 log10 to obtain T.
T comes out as 0.097 mag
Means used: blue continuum 12.4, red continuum 16.8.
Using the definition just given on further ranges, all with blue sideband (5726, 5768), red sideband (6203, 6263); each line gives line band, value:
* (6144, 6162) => 0.06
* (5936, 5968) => 0.27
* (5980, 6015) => 0.06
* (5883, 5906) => 0.05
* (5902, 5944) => 0.06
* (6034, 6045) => -0.05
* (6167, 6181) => 0.09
